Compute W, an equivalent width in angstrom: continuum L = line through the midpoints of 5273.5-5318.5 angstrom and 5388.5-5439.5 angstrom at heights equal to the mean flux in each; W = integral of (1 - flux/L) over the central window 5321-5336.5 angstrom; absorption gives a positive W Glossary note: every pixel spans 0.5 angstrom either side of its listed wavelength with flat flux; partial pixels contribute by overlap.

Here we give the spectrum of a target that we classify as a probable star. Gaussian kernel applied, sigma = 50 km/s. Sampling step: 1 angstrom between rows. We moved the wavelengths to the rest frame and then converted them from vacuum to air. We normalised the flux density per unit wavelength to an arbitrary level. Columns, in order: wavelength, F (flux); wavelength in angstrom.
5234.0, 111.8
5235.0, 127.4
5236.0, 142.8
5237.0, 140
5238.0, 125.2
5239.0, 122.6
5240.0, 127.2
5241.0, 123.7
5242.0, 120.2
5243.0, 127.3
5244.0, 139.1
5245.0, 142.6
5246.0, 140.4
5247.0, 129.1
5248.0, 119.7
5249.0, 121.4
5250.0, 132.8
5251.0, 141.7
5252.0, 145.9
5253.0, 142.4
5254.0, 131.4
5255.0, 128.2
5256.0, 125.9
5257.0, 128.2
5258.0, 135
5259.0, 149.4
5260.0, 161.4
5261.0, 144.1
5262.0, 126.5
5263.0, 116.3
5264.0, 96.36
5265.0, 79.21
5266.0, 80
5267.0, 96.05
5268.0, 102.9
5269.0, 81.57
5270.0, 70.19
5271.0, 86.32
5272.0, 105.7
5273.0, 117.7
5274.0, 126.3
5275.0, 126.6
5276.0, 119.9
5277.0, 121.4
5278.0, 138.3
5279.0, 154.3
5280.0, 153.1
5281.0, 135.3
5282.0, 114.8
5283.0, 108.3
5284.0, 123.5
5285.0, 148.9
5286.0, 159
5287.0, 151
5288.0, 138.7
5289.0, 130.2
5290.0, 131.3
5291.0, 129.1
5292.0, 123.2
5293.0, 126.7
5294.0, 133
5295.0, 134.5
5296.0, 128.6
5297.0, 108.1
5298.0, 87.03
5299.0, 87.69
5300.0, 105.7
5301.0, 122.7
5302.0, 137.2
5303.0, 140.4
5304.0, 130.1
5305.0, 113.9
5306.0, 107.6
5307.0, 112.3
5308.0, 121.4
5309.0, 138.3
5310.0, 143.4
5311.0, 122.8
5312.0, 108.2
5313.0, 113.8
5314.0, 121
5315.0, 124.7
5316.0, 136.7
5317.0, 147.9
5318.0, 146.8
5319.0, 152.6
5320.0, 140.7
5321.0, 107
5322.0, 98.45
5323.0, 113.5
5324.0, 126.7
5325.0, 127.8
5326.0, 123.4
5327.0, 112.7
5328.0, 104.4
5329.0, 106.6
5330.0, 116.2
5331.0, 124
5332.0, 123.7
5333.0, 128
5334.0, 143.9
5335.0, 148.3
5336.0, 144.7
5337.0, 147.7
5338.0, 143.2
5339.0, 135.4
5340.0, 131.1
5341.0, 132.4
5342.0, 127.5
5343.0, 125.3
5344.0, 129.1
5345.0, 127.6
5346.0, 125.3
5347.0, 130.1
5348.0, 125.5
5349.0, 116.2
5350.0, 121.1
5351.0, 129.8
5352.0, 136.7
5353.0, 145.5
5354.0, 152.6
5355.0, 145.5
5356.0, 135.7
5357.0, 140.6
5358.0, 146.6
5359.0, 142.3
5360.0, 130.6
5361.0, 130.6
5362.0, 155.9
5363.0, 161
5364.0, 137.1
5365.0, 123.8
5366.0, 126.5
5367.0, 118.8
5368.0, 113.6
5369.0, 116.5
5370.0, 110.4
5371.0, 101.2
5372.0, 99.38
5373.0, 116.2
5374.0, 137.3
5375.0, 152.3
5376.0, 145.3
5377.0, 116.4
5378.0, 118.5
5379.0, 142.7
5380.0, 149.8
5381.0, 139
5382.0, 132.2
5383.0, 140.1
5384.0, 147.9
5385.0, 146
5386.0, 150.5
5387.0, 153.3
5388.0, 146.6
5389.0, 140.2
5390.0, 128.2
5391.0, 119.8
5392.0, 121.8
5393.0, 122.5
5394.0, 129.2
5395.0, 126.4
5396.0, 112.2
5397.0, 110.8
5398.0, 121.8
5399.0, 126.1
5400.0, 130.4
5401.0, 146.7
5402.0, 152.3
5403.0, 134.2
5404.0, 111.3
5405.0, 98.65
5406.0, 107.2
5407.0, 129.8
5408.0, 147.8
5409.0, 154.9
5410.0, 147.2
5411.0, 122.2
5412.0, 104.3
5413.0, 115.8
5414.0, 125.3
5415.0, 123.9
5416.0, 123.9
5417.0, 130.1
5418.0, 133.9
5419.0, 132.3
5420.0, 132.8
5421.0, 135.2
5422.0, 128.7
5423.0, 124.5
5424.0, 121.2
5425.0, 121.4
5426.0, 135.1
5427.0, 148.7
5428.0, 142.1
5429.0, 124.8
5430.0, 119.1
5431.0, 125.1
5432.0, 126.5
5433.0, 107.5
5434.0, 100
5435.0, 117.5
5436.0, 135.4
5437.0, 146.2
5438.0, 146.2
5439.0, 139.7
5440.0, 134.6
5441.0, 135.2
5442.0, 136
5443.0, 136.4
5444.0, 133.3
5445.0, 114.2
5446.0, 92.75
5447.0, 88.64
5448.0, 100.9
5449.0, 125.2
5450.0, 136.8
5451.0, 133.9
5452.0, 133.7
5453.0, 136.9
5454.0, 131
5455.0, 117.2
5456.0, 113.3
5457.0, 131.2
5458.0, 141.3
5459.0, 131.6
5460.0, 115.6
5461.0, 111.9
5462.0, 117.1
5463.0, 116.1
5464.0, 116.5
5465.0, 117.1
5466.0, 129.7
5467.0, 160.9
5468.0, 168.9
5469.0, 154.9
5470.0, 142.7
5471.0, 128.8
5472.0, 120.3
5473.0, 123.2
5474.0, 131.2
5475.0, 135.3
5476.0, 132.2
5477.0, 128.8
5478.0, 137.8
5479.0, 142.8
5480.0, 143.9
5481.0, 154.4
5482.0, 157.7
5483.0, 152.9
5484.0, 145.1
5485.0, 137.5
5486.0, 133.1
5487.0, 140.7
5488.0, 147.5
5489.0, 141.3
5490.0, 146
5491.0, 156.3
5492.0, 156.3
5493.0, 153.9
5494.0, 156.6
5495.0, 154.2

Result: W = 0.6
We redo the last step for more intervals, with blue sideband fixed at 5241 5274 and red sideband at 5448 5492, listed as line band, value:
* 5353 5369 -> -1.1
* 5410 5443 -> 1.0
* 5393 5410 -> 0.3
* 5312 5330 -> 0.3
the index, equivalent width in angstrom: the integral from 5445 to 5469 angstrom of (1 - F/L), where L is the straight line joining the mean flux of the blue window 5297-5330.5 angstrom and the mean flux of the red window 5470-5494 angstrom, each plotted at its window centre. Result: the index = 2.3 angstrom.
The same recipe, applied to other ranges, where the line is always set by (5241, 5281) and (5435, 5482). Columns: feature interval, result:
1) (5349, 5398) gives -1.88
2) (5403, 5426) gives 0.47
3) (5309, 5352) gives -0.62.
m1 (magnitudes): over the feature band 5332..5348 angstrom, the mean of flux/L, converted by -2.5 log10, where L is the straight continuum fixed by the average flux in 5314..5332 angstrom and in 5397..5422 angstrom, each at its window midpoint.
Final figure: -0.08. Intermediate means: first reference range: 124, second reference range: 128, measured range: 134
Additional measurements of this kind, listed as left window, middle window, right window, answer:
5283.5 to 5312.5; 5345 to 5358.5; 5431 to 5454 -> -0.07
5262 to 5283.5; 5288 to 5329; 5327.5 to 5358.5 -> -0.01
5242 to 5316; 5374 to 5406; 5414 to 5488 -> -0.03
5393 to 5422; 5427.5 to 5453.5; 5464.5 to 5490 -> 0.07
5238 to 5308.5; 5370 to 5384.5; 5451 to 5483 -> -0.01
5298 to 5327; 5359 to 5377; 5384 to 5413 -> 0.00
